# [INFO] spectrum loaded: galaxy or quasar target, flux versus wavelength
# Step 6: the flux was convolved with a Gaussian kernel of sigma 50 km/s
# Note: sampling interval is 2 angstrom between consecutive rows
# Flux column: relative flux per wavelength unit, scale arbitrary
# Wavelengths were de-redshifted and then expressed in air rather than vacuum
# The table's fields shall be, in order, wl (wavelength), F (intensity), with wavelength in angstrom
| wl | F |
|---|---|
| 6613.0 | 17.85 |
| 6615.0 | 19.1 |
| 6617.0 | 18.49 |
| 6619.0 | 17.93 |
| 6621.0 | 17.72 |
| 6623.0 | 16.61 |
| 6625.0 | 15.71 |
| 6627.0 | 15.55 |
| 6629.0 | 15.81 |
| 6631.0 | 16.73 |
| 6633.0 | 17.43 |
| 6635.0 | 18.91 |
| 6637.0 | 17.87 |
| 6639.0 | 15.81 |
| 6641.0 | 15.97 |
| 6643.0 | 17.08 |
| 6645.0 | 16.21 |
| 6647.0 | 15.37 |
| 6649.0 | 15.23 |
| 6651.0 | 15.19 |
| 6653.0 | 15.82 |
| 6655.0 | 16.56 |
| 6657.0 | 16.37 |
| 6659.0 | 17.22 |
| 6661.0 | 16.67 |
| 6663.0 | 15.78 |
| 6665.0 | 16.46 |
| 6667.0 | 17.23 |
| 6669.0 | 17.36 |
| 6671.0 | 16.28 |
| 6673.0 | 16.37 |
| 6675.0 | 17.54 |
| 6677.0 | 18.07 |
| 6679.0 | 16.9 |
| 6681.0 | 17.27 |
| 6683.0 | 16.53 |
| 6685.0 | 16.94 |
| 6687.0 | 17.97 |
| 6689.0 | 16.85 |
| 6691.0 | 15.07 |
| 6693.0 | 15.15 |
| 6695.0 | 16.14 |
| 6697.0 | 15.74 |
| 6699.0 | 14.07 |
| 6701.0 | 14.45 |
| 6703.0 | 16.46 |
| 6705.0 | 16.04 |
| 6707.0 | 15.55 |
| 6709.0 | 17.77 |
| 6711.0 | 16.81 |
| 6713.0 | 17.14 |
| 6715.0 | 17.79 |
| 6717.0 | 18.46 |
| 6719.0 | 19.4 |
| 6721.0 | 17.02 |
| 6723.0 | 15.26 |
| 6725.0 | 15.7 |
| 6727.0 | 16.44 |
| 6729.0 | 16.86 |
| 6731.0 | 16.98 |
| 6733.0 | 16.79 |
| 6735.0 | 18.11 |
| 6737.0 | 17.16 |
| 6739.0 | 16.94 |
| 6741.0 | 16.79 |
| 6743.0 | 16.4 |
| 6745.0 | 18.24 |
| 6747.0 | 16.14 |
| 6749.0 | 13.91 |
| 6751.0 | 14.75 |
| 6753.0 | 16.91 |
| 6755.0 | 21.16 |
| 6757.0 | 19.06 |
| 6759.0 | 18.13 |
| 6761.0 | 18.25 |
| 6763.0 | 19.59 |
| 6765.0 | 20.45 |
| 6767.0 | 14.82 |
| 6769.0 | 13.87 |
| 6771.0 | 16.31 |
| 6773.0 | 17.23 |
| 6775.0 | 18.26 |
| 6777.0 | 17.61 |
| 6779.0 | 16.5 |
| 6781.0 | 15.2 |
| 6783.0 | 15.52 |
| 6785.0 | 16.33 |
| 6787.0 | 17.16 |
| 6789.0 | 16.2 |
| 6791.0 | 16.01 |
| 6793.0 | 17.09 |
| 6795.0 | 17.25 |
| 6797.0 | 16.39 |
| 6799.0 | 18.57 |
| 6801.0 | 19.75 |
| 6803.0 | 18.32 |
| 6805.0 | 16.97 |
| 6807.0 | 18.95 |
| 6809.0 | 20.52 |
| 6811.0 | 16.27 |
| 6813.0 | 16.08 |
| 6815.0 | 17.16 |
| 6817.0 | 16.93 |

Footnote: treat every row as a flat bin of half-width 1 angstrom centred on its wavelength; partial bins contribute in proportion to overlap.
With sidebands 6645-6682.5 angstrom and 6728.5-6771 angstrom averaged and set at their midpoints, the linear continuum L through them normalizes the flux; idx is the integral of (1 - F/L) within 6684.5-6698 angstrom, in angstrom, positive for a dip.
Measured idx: 0.4 angstrom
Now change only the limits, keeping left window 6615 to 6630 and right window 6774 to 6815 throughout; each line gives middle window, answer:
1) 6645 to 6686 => 1.2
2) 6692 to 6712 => 1.5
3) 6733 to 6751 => 0.6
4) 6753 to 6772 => -0.8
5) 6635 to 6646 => 0.1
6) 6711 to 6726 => -0.1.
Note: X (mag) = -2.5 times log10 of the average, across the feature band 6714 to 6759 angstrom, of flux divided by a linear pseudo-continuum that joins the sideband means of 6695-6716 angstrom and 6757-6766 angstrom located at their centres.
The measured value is 0.04 mag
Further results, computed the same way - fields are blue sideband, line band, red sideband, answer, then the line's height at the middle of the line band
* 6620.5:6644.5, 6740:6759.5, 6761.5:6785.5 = -0.019 mag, 16.8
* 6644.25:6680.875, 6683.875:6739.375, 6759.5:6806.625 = 0.010 mag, 16.8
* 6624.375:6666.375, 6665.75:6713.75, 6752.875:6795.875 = 0.012 mag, 16.7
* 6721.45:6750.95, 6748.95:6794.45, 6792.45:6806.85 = 0.013 mag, 17.3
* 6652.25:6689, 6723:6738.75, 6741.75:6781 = 0.020 mag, 17.1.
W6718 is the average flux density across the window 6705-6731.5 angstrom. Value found 17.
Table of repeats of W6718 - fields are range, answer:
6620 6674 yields 16.5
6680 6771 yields 16.8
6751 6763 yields 18.4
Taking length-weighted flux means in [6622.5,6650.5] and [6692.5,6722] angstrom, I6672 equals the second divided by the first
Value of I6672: 1.01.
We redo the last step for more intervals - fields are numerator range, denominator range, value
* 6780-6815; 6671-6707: 1.06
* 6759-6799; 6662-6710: 1.03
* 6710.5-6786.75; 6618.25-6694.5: 1.03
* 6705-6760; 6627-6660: 1.04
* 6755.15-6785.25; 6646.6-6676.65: 1.05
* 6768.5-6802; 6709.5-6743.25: 0.98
